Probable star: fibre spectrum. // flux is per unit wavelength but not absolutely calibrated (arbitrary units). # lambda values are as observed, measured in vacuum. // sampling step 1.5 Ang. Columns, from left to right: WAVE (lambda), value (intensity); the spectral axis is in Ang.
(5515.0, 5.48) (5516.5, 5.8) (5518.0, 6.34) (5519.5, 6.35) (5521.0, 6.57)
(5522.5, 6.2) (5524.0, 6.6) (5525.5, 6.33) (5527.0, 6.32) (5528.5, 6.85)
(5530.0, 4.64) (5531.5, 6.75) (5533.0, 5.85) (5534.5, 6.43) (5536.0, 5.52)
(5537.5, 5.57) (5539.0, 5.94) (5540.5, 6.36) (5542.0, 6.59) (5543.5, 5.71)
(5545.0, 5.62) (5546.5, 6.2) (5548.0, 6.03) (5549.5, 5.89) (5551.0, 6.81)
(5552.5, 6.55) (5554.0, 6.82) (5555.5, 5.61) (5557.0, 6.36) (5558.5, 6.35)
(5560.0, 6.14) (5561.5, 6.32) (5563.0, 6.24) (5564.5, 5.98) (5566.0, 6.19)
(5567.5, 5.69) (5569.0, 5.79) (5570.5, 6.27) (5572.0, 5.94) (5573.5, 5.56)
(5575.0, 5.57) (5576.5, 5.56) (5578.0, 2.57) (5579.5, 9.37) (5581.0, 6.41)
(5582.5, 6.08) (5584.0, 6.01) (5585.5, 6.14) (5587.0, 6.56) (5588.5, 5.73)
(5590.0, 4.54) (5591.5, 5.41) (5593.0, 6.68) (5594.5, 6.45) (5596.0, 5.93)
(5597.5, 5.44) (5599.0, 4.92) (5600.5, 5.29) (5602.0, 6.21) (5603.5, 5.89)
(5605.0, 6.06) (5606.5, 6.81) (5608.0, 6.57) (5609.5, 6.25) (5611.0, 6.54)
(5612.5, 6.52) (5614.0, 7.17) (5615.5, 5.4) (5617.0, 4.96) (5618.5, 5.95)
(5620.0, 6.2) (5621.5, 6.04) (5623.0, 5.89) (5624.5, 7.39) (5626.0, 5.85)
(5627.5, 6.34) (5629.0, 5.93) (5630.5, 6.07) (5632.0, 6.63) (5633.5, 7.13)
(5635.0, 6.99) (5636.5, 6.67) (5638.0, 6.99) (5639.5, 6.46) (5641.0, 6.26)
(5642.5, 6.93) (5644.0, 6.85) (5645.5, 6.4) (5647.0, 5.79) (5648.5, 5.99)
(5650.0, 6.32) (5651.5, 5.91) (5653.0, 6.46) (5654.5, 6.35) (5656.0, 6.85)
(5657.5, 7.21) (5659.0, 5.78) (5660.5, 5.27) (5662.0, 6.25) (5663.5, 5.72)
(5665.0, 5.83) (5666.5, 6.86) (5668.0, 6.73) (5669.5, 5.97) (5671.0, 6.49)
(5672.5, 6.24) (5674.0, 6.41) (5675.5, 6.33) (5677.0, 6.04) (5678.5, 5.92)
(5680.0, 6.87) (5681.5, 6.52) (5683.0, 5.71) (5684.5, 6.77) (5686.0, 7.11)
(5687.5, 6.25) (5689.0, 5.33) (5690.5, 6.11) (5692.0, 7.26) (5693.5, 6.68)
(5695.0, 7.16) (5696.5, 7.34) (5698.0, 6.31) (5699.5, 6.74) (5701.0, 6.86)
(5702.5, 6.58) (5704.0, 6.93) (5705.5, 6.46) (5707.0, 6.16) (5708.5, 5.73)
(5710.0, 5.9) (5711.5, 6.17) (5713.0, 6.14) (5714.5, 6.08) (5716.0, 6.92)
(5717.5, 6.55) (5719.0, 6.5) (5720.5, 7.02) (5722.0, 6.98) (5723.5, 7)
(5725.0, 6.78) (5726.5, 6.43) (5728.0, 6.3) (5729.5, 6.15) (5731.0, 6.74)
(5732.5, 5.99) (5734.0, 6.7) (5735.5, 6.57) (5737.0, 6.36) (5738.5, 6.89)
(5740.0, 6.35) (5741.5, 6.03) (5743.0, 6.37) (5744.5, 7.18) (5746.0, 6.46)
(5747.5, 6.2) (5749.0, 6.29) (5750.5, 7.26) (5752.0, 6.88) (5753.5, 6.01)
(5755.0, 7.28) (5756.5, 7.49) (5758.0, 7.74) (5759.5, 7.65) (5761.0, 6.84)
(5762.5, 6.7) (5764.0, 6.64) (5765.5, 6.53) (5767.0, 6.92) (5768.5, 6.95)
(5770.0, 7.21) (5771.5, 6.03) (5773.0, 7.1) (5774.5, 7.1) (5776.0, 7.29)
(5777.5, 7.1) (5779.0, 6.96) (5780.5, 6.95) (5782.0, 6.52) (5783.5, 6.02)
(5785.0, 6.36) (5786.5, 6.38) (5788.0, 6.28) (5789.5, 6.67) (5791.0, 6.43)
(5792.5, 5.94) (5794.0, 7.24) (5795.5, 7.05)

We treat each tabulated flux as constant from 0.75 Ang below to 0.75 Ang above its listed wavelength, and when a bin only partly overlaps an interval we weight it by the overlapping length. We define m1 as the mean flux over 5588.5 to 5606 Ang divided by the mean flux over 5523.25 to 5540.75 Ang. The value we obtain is 0.9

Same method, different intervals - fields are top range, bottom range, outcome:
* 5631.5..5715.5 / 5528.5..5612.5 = 1.06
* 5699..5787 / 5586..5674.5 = 1.07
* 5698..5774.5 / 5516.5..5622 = 1.09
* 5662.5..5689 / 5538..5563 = 1.02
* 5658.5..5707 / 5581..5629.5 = 1.06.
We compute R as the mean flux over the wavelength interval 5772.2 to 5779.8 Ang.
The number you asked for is 7.1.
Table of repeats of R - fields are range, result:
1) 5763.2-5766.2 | 6.59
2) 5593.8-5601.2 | 5.6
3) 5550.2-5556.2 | 6.45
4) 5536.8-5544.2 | 6.04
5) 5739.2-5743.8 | 6.27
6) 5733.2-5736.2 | 6.63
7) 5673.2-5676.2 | 6.37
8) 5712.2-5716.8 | 6.38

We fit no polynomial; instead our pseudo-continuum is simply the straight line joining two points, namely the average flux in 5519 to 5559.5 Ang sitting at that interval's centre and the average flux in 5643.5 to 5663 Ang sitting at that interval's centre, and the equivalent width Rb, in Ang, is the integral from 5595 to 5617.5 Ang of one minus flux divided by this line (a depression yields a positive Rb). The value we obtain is 0.7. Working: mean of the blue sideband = 6.18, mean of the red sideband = 6.25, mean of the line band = 6.01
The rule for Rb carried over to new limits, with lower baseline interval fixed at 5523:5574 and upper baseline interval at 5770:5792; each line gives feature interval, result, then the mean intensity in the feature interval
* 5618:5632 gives 0.19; 6.21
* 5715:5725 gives -0.43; 6.81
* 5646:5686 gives 0.78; 6.27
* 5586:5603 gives 1.30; 5.75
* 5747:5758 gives -0.42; 6.85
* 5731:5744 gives 0.24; 6.44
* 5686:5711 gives -0.12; 6.5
